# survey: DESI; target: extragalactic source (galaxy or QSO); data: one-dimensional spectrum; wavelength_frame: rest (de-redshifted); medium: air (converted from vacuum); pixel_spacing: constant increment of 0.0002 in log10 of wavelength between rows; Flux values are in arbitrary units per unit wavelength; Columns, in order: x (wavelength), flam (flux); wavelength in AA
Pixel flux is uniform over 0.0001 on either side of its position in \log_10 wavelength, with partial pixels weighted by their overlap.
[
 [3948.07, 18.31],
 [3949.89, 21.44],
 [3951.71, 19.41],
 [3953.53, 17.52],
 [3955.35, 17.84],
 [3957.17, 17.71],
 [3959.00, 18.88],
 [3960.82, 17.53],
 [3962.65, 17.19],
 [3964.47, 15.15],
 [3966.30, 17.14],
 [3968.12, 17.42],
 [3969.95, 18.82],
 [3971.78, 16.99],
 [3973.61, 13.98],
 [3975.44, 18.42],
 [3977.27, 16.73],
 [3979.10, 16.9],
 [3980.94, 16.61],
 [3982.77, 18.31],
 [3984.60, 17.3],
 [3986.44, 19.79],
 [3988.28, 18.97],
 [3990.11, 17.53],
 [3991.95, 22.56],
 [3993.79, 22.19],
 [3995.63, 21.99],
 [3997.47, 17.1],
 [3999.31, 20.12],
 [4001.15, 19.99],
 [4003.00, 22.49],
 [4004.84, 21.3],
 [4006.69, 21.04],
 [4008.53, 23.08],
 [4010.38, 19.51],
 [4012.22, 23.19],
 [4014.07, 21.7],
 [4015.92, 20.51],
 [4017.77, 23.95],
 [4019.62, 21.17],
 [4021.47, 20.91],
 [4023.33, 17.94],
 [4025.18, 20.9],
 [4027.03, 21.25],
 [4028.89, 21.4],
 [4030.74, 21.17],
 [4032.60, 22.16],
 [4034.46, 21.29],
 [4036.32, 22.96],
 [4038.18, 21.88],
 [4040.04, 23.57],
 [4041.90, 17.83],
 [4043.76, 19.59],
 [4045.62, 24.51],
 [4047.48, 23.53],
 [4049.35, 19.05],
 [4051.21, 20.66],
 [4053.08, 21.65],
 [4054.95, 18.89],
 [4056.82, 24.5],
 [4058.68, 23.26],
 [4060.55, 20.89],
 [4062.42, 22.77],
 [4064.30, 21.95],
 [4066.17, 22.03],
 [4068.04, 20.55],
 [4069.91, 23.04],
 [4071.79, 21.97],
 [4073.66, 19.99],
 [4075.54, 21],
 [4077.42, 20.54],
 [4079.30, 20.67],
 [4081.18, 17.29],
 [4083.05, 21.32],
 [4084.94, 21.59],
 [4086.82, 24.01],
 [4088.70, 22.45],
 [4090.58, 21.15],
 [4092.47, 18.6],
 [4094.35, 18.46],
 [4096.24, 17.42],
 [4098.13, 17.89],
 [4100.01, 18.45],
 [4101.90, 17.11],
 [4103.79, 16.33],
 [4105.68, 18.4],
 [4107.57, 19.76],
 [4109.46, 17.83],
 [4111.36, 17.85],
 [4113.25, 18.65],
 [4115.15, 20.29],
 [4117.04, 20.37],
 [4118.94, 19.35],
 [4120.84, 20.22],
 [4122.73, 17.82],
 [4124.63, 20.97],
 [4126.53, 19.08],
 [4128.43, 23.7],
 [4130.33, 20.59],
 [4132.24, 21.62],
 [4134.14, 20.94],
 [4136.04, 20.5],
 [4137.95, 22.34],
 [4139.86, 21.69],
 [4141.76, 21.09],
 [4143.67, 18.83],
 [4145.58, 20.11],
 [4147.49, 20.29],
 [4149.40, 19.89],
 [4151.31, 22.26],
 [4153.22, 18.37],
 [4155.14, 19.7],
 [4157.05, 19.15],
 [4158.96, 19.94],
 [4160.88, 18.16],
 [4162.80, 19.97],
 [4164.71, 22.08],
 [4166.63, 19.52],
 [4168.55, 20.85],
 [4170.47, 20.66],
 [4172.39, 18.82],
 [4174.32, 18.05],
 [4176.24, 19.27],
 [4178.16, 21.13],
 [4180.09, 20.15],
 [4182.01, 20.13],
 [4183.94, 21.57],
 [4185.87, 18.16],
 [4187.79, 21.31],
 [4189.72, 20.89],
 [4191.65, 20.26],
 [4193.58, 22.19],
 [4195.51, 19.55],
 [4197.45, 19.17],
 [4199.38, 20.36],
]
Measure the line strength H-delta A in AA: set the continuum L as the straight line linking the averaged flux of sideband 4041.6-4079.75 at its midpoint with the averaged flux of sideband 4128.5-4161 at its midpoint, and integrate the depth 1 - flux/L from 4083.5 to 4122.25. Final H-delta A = 3.0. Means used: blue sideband 21.4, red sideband 20.5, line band 19.3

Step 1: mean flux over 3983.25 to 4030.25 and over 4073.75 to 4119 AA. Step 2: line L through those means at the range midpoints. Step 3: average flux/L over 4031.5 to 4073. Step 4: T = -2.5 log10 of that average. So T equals -0.09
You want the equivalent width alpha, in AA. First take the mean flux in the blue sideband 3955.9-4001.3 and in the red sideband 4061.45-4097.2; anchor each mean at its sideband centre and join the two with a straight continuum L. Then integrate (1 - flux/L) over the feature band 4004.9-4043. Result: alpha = -3.9 AA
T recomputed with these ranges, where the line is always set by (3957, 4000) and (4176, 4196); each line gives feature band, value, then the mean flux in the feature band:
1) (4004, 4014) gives -0.17 mag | 21.6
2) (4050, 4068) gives -0.14 mag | 21.7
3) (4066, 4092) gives -0.10 mag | 21.2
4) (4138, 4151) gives -0.03 mag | 20.6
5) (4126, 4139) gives -0.08 mag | 21.3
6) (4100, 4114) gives 0.09 mag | 18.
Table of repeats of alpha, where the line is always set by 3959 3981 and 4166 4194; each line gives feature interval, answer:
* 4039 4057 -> -3.0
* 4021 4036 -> -2.6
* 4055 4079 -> -4.3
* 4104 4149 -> -1.6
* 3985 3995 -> -1.6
